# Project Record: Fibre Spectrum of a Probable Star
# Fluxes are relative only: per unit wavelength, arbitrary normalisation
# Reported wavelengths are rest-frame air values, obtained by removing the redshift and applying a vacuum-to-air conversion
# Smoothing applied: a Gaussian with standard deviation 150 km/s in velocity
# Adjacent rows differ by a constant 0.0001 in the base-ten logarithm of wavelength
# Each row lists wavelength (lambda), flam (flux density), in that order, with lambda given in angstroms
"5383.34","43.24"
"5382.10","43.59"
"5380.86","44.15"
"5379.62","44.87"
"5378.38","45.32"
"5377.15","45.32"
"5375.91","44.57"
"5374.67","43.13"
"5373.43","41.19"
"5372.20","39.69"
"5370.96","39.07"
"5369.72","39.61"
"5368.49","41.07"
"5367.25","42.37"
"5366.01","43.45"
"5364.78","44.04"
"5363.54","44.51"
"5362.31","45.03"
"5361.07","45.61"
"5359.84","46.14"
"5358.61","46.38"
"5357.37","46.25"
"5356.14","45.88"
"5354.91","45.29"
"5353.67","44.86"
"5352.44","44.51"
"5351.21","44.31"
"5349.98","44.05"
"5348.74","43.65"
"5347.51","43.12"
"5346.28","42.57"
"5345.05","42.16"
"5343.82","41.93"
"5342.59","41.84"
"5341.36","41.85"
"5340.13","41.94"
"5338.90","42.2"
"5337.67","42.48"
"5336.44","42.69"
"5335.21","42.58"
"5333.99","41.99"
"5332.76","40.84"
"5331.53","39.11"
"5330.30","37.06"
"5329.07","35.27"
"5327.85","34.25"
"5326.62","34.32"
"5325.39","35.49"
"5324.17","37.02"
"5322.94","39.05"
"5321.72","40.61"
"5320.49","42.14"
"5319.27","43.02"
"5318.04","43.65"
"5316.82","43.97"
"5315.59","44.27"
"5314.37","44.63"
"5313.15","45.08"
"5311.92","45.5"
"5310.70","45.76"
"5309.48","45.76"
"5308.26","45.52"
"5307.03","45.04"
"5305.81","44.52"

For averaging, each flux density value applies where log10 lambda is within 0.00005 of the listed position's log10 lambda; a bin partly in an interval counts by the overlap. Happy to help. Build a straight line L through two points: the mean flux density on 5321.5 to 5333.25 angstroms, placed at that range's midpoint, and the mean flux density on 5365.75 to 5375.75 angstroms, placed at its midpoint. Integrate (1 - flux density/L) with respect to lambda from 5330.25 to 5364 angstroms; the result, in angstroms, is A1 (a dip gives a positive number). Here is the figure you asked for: -3.7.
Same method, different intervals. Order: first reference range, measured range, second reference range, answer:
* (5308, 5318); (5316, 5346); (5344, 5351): 2.5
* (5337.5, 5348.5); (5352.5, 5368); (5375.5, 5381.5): -0.5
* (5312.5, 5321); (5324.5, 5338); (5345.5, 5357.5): 1.7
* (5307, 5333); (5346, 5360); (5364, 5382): -0.9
